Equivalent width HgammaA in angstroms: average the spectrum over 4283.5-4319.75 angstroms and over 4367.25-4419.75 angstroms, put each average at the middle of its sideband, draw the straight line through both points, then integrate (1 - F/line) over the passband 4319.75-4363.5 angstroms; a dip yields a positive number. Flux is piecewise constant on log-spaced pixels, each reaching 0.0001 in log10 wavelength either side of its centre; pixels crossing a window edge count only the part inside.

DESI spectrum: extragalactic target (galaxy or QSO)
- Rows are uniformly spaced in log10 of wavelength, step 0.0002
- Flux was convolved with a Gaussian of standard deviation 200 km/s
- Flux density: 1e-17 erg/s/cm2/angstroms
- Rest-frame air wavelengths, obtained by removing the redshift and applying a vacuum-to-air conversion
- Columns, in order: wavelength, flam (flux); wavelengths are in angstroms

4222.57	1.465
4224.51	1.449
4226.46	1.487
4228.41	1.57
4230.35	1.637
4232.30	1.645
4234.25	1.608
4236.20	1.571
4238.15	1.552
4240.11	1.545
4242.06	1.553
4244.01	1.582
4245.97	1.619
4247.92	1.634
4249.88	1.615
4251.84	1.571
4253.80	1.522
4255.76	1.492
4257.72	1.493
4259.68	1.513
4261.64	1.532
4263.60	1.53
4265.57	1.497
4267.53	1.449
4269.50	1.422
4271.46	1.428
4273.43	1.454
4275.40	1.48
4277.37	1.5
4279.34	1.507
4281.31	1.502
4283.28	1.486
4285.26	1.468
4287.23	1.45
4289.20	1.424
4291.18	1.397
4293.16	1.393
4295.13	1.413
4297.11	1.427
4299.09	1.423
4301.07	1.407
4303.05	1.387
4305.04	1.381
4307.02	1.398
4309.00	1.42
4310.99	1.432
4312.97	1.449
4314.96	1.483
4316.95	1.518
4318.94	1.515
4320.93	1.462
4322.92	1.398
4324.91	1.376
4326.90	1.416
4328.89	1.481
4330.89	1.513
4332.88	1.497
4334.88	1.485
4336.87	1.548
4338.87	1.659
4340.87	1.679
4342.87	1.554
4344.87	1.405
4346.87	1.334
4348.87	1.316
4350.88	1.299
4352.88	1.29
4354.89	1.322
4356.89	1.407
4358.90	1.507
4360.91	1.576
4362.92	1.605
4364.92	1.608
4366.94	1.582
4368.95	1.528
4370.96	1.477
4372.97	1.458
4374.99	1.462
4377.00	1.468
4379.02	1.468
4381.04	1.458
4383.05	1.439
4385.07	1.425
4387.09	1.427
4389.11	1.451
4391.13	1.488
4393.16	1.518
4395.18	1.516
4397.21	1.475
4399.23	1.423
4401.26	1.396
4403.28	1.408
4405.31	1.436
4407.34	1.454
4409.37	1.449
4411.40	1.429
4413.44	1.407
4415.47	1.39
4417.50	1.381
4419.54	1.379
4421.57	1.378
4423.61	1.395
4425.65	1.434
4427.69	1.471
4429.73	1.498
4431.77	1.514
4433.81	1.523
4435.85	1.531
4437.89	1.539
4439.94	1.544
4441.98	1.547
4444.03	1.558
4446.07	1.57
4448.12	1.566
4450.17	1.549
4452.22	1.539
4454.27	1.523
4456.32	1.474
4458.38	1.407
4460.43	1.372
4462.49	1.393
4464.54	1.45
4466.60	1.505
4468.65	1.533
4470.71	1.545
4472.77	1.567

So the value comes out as -0.6 angstroms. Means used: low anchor 1.43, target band 1.46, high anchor 1.45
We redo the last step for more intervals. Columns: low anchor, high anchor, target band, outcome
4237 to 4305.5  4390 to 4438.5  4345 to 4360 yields 1.1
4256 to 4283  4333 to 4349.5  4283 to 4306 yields 1.1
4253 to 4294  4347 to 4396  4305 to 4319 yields 0.2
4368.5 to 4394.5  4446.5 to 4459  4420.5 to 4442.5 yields 0.2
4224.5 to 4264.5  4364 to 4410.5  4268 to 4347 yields 3.1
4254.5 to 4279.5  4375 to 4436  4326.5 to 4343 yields -0.8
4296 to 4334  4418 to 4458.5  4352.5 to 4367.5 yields -0.3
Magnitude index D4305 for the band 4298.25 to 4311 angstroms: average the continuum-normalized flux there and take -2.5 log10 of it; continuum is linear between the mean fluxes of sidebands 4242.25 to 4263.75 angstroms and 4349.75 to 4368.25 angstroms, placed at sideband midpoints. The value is 0.08 mag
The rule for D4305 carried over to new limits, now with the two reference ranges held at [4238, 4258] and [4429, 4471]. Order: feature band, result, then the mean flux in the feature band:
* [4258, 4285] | 0.05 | 1.48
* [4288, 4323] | 0.09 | 1.43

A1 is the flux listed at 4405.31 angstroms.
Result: 1.436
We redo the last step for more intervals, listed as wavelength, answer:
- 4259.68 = 1.513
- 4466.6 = 1.505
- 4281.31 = 1.502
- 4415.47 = 1.39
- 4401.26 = 1.396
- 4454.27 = 1.523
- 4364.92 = 1.608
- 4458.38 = 1.407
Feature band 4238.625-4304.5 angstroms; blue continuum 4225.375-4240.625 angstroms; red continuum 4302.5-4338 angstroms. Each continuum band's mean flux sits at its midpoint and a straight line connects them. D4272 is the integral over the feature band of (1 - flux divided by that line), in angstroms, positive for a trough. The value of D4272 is 1.5 angstroms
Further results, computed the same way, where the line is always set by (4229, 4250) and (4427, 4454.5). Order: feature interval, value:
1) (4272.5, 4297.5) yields 2.0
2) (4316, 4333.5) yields 1.2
